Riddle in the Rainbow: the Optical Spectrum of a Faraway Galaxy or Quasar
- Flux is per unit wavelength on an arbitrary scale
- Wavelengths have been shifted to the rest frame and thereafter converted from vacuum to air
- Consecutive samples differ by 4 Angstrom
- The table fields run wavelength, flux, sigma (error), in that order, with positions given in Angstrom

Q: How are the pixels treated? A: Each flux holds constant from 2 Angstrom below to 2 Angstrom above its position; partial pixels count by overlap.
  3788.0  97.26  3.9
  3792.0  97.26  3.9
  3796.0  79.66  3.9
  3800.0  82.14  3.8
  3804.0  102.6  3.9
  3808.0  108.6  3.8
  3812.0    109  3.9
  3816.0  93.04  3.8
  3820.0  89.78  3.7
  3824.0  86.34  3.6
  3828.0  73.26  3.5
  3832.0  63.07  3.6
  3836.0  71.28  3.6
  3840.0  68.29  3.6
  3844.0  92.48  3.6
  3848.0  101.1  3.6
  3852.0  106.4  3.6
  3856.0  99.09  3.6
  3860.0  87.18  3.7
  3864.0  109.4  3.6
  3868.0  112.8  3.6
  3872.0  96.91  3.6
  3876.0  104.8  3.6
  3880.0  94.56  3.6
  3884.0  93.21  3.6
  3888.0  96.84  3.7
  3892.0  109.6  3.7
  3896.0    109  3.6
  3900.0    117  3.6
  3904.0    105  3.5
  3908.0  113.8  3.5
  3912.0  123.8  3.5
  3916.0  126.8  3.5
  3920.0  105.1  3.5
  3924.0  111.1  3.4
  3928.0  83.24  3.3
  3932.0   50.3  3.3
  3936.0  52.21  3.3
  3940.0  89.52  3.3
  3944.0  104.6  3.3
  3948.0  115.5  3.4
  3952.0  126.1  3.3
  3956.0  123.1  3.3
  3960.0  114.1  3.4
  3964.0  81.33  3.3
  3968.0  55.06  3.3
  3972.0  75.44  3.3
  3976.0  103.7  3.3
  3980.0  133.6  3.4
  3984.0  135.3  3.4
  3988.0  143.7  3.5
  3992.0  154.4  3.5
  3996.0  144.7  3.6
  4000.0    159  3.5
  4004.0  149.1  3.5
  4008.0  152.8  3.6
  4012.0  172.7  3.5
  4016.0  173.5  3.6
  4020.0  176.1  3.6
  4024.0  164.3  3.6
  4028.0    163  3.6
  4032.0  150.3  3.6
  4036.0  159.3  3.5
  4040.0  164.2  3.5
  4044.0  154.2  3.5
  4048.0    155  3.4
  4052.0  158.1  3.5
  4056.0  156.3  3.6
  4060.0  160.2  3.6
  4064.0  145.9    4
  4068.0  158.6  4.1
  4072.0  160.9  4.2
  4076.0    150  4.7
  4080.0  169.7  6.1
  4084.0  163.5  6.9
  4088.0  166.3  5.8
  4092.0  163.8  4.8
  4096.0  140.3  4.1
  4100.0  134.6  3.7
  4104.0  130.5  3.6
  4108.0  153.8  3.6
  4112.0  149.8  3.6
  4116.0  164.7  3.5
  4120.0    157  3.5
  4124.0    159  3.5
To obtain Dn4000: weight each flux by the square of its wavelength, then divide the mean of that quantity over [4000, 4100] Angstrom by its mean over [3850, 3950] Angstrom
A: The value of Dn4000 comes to 1.70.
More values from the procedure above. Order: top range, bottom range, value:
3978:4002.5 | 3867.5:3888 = 1.55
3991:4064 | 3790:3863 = 1.96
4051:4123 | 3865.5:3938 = 1.69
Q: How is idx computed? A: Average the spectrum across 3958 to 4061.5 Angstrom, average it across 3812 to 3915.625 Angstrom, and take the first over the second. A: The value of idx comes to 1.46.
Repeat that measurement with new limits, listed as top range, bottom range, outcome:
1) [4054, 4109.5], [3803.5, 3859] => 1.71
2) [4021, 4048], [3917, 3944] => 1.87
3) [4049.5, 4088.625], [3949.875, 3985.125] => 1.52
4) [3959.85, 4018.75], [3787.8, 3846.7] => 1.50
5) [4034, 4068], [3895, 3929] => 1.41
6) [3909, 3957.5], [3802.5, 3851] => 1.14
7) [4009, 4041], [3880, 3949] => 1.65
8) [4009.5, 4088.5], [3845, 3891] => 1.61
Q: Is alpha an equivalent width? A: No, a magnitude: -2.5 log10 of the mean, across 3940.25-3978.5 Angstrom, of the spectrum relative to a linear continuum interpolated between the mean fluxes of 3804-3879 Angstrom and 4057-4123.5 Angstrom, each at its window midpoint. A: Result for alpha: 0.22 mag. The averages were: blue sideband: 93.2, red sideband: 154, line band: 99.8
